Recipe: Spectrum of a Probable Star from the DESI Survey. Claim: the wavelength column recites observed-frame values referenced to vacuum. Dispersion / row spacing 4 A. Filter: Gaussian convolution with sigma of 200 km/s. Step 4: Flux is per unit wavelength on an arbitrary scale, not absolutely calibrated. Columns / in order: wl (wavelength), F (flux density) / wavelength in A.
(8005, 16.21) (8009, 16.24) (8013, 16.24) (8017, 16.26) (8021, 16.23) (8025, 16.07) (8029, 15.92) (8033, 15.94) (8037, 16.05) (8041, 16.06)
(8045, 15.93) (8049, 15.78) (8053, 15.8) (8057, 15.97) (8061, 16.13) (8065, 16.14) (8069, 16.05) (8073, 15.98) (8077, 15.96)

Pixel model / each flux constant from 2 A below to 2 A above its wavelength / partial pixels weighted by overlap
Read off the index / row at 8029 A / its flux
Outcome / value 15.92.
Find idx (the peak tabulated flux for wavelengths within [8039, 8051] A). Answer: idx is 16.06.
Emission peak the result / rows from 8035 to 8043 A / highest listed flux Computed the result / 16.06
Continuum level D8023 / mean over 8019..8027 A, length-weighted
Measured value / 16.1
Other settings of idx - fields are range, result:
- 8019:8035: 16.23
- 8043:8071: 16.14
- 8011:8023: 16.26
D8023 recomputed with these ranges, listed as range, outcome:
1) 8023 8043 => 16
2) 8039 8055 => 15.9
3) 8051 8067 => 16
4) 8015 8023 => 16.2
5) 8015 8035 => 16.1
